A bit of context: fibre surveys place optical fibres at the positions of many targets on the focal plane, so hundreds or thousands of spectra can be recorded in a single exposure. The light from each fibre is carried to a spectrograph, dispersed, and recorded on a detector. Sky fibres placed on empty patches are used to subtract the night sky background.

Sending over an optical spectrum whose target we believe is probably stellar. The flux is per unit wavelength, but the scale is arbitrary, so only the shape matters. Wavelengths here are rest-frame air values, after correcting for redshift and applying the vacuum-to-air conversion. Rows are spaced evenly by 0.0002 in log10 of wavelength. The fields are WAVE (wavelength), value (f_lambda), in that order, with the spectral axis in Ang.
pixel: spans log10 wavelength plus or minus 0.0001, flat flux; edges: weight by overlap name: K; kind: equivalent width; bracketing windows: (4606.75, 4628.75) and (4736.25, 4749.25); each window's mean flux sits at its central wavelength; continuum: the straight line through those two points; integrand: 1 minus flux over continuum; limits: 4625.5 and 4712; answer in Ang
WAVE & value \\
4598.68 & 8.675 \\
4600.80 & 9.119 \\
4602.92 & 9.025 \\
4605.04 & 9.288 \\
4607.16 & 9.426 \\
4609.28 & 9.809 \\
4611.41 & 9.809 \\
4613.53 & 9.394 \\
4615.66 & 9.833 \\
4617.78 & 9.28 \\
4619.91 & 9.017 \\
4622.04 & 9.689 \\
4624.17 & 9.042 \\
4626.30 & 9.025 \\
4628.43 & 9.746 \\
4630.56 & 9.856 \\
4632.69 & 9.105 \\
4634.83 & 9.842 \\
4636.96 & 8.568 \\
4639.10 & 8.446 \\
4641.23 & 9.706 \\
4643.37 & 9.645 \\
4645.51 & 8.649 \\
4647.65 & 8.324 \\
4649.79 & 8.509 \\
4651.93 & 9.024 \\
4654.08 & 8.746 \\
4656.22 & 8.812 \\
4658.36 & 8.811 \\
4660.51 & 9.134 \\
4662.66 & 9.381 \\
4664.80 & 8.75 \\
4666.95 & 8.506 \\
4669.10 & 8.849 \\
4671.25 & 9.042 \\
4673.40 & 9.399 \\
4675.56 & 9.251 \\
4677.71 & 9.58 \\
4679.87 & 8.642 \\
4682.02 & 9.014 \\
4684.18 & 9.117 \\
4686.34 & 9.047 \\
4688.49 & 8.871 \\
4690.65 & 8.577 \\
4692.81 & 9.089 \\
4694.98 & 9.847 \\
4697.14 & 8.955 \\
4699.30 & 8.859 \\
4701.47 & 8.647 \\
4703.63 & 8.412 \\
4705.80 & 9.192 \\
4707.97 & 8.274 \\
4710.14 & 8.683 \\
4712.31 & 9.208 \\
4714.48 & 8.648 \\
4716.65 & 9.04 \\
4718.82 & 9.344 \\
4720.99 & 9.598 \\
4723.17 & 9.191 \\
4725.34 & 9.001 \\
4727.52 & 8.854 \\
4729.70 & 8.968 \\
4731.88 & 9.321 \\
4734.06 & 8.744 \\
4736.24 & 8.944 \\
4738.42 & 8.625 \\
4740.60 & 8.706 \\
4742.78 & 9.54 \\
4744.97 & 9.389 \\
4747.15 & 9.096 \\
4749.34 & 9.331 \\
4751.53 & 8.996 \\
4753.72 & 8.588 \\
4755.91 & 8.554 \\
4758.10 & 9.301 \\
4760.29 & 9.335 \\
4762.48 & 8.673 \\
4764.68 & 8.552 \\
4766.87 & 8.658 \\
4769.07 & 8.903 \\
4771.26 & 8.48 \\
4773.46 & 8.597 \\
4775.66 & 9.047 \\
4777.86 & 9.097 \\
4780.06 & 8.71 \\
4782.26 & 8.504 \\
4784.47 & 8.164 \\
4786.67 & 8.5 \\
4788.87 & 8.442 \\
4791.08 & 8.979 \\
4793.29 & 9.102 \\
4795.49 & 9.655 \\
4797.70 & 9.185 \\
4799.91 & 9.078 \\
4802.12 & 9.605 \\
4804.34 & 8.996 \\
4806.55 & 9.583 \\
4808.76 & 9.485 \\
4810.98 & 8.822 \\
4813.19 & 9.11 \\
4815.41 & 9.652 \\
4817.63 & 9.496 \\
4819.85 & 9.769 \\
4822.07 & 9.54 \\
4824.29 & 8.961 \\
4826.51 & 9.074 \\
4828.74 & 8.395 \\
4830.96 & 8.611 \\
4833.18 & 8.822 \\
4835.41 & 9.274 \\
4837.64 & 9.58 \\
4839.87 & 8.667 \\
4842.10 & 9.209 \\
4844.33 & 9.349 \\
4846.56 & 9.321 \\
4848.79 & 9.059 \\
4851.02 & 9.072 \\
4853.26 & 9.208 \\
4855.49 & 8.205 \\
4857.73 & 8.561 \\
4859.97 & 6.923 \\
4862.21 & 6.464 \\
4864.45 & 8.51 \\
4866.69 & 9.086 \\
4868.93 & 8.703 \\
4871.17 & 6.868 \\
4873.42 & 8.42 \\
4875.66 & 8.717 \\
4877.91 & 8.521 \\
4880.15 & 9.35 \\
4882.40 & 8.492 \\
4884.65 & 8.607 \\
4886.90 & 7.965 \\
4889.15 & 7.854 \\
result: 2.8 Ang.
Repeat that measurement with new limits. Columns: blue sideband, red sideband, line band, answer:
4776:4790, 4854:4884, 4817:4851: -3.0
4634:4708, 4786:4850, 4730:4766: 0.3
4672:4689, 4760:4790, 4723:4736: -0.2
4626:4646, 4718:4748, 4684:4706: 0.5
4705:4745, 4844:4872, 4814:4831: -1.3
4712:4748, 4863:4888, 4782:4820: -1.5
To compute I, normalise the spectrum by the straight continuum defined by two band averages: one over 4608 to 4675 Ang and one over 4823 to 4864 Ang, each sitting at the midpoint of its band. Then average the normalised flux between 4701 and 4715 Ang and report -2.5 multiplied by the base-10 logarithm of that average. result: 0.03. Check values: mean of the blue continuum 9.15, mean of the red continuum 8.71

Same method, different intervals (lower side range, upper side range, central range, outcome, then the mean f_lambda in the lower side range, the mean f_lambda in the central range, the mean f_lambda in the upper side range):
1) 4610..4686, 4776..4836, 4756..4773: 0.031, 9.13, 8.82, 9.06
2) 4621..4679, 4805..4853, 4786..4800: 0.019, 9.09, 9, 9.18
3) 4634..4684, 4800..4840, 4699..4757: 0.015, 8.98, 8.95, 9.2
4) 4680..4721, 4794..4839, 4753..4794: 0.046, 8.95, 8.74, 9.23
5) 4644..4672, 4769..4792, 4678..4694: -0.019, 8.82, 8.94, 8.66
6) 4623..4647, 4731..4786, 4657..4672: 0.026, 9.23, 8.92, 8.87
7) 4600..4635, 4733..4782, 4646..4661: 0.065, 9.42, 8.75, 8.9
